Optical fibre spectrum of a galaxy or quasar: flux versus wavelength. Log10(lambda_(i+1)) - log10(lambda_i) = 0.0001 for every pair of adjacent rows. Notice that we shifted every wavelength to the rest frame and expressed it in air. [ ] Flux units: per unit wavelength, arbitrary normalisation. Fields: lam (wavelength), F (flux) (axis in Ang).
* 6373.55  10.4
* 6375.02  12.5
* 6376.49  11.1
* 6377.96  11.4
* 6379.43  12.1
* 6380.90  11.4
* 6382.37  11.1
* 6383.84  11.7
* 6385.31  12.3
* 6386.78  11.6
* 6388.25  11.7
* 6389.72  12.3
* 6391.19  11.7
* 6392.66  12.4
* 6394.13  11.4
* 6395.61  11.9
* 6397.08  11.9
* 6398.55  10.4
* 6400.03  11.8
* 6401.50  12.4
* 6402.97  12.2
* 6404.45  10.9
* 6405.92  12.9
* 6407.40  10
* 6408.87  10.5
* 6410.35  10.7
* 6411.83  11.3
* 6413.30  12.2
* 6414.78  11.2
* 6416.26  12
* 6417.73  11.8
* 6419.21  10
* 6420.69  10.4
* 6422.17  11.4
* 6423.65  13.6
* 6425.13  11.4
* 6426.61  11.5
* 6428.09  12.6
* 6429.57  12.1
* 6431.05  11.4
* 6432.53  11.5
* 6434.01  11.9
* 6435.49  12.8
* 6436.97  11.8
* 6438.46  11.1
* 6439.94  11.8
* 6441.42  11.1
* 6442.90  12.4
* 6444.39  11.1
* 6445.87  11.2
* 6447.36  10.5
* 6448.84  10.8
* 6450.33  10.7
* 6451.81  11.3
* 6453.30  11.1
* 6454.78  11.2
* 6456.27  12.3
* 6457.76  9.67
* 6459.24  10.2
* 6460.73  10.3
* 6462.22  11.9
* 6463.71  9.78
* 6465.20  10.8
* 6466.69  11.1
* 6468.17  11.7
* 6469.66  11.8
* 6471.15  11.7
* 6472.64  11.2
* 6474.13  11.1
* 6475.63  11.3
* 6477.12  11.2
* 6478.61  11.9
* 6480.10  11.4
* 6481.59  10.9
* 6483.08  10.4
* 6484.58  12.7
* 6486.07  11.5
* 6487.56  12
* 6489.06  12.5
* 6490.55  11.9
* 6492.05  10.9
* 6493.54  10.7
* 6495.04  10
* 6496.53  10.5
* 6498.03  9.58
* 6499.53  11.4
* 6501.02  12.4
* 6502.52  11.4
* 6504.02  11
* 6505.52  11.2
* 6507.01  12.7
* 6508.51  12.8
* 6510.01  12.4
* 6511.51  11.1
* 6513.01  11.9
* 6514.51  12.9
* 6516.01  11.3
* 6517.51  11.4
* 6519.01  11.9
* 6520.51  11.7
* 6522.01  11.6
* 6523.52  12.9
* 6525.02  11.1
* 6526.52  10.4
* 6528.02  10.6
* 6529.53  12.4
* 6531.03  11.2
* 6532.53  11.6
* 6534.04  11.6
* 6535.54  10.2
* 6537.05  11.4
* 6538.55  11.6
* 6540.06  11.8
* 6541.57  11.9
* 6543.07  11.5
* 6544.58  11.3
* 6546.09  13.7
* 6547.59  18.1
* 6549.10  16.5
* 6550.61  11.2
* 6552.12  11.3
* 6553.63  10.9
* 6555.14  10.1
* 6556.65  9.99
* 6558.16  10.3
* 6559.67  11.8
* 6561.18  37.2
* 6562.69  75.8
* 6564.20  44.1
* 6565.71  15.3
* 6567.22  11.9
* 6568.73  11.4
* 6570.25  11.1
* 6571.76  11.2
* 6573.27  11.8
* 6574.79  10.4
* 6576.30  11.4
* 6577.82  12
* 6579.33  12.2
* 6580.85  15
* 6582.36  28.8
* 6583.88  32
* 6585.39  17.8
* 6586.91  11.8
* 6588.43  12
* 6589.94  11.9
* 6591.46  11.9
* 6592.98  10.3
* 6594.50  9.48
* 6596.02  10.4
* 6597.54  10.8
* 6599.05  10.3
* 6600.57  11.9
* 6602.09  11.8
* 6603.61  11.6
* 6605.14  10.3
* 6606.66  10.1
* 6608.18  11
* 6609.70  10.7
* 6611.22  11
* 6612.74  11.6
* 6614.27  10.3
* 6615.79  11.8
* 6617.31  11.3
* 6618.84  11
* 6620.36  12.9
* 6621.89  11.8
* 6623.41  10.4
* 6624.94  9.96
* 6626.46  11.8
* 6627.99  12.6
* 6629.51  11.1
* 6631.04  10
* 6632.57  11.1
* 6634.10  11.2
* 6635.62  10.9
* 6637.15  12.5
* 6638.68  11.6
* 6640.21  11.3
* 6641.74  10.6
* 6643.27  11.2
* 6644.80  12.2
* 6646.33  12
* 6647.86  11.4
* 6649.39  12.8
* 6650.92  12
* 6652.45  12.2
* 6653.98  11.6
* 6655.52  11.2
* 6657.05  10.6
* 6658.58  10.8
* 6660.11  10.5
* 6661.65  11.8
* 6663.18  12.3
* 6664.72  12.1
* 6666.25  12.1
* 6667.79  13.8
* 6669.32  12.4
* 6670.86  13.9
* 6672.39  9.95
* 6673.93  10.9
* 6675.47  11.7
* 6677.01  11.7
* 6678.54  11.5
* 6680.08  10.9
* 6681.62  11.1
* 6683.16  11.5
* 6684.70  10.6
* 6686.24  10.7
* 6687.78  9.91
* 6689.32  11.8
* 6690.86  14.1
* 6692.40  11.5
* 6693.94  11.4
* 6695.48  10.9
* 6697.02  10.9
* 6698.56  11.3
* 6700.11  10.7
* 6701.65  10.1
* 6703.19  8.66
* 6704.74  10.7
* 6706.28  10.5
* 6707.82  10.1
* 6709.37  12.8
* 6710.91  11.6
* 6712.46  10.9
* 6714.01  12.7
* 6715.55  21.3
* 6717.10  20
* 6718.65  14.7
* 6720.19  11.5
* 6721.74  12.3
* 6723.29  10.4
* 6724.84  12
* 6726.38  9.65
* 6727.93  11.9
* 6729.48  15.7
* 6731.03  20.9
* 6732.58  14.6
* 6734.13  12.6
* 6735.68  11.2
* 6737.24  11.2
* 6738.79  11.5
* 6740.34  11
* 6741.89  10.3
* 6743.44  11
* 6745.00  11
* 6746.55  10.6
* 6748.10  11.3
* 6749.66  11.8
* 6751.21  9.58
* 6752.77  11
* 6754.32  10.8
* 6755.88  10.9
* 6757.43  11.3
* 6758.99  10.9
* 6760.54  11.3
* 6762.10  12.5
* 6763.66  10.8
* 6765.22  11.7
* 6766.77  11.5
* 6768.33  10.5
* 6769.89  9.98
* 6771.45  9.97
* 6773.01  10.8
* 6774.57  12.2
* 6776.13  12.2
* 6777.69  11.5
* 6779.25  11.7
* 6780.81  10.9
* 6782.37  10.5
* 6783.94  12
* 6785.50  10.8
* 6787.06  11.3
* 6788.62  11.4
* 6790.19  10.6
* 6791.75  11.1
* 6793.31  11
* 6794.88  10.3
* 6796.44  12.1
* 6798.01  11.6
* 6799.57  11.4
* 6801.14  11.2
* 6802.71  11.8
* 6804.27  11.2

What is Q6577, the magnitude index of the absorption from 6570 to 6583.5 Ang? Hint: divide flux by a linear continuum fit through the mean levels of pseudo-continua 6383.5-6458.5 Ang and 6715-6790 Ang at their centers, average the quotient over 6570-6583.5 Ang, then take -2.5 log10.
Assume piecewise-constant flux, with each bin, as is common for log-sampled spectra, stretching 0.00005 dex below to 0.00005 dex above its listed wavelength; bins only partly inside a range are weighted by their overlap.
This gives -0.22 mag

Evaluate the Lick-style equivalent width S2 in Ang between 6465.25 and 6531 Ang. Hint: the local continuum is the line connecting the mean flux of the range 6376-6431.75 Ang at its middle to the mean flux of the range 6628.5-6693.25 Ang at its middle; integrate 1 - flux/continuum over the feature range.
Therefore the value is 0.5 Ang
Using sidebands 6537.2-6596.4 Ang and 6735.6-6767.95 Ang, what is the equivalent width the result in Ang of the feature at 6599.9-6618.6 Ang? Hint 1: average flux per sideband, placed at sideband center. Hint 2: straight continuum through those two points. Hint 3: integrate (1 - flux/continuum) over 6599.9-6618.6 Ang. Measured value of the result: 4.8 Ang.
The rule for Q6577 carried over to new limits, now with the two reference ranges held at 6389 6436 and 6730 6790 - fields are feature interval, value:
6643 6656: -0.03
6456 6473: 0.06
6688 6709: 0.05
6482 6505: 0.03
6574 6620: -0.11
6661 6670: -0.08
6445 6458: 0.06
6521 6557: -0.03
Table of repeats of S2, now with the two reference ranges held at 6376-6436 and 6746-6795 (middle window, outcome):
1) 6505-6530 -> -0.7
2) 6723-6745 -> -2.5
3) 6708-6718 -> -3.1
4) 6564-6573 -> -3.3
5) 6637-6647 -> -0.3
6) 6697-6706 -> 0.7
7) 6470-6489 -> 0.1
